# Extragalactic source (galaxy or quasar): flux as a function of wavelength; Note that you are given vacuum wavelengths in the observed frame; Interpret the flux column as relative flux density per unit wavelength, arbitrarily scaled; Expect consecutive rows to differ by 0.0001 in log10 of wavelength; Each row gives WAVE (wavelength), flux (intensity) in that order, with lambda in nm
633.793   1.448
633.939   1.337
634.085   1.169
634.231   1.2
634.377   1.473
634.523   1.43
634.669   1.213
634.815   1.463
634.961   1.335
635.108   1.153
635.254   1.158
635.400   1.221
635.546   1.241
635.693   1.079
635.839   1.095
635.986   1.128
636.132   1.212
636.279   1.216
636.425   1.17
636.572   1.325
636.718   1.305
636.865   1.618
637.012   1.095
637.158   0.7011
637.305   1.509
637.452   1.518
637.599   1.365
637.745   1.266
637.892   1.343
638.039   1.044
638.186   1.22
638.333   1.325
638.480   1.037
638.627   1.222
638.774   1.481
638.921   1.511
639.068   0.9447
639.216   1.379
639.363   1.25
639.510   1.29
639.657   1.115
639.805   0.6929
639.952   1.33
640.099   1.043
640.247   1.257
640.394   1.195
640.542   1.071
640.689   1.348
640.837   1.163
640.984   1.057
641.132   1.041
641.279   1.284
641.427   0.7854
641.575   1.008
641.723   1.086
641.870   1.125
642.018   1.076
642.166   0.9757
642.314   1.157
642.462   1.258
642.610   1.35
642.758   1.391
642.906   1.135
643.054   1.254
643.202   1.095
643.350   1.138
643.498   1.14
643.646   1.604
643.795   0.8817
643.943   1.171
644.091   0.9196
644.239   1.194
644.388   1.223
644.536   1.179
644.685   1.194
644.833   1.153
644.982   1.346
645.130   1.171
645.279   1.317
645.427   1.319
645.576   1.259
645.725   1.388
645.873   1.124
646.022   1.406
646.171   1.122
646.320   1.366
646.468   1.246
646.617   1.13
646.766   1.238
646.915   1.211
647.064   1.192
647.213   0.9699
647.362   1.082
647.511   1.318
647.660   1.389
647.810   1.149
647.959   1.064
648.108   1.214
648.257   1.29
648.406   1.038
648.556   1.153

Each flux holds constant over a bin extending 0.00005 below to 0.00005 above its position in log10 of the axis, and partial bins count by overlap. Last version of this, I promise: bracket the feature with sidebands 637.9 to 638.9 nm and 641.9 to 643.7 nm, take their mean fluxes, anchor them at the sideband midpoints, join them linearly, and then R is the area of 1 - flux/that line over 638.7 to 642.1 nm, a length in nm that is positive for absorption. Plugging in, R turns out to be 0.21 nm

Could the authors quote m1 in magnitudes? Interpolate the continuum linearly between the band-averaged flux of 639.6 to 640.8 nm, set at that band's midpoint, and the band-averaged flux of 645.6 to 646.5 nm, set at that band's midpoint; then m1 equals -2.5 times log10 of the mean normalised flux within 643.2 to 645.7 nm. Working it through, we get 0.03 mag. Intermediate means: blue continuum 1.13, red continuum 1.28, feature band 1.2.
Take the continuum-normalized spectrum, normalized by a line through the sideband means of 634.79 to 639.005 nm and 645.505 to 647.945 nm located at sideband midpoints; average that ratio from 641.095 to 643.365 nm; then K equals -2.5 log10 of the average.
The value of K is 0.09 mag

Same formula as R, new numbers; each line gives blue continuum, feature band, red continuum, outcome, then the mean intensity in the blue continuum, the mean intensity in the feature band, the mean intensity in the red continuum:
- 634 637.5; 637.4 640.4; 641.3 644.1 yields -0.07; 1.25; 1.23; 1.14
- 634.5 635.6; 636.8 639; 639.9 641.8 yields -0.15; 1.27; 1.28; 1.13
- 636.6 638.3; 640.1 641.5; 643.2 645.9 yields 0.13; 1.27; 1.13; 1.21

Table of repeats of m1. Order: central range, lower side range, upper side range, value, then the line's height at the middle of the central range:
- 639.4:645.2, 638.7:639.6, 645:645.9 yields 0.124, 1.29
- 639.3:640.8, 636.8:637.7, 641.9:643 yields 0.073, 1.24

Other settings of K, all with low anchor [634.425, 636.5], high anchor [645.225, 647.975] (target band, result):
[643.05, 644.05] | 0.052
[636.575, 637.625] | -0.064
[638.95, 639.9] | 0.084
